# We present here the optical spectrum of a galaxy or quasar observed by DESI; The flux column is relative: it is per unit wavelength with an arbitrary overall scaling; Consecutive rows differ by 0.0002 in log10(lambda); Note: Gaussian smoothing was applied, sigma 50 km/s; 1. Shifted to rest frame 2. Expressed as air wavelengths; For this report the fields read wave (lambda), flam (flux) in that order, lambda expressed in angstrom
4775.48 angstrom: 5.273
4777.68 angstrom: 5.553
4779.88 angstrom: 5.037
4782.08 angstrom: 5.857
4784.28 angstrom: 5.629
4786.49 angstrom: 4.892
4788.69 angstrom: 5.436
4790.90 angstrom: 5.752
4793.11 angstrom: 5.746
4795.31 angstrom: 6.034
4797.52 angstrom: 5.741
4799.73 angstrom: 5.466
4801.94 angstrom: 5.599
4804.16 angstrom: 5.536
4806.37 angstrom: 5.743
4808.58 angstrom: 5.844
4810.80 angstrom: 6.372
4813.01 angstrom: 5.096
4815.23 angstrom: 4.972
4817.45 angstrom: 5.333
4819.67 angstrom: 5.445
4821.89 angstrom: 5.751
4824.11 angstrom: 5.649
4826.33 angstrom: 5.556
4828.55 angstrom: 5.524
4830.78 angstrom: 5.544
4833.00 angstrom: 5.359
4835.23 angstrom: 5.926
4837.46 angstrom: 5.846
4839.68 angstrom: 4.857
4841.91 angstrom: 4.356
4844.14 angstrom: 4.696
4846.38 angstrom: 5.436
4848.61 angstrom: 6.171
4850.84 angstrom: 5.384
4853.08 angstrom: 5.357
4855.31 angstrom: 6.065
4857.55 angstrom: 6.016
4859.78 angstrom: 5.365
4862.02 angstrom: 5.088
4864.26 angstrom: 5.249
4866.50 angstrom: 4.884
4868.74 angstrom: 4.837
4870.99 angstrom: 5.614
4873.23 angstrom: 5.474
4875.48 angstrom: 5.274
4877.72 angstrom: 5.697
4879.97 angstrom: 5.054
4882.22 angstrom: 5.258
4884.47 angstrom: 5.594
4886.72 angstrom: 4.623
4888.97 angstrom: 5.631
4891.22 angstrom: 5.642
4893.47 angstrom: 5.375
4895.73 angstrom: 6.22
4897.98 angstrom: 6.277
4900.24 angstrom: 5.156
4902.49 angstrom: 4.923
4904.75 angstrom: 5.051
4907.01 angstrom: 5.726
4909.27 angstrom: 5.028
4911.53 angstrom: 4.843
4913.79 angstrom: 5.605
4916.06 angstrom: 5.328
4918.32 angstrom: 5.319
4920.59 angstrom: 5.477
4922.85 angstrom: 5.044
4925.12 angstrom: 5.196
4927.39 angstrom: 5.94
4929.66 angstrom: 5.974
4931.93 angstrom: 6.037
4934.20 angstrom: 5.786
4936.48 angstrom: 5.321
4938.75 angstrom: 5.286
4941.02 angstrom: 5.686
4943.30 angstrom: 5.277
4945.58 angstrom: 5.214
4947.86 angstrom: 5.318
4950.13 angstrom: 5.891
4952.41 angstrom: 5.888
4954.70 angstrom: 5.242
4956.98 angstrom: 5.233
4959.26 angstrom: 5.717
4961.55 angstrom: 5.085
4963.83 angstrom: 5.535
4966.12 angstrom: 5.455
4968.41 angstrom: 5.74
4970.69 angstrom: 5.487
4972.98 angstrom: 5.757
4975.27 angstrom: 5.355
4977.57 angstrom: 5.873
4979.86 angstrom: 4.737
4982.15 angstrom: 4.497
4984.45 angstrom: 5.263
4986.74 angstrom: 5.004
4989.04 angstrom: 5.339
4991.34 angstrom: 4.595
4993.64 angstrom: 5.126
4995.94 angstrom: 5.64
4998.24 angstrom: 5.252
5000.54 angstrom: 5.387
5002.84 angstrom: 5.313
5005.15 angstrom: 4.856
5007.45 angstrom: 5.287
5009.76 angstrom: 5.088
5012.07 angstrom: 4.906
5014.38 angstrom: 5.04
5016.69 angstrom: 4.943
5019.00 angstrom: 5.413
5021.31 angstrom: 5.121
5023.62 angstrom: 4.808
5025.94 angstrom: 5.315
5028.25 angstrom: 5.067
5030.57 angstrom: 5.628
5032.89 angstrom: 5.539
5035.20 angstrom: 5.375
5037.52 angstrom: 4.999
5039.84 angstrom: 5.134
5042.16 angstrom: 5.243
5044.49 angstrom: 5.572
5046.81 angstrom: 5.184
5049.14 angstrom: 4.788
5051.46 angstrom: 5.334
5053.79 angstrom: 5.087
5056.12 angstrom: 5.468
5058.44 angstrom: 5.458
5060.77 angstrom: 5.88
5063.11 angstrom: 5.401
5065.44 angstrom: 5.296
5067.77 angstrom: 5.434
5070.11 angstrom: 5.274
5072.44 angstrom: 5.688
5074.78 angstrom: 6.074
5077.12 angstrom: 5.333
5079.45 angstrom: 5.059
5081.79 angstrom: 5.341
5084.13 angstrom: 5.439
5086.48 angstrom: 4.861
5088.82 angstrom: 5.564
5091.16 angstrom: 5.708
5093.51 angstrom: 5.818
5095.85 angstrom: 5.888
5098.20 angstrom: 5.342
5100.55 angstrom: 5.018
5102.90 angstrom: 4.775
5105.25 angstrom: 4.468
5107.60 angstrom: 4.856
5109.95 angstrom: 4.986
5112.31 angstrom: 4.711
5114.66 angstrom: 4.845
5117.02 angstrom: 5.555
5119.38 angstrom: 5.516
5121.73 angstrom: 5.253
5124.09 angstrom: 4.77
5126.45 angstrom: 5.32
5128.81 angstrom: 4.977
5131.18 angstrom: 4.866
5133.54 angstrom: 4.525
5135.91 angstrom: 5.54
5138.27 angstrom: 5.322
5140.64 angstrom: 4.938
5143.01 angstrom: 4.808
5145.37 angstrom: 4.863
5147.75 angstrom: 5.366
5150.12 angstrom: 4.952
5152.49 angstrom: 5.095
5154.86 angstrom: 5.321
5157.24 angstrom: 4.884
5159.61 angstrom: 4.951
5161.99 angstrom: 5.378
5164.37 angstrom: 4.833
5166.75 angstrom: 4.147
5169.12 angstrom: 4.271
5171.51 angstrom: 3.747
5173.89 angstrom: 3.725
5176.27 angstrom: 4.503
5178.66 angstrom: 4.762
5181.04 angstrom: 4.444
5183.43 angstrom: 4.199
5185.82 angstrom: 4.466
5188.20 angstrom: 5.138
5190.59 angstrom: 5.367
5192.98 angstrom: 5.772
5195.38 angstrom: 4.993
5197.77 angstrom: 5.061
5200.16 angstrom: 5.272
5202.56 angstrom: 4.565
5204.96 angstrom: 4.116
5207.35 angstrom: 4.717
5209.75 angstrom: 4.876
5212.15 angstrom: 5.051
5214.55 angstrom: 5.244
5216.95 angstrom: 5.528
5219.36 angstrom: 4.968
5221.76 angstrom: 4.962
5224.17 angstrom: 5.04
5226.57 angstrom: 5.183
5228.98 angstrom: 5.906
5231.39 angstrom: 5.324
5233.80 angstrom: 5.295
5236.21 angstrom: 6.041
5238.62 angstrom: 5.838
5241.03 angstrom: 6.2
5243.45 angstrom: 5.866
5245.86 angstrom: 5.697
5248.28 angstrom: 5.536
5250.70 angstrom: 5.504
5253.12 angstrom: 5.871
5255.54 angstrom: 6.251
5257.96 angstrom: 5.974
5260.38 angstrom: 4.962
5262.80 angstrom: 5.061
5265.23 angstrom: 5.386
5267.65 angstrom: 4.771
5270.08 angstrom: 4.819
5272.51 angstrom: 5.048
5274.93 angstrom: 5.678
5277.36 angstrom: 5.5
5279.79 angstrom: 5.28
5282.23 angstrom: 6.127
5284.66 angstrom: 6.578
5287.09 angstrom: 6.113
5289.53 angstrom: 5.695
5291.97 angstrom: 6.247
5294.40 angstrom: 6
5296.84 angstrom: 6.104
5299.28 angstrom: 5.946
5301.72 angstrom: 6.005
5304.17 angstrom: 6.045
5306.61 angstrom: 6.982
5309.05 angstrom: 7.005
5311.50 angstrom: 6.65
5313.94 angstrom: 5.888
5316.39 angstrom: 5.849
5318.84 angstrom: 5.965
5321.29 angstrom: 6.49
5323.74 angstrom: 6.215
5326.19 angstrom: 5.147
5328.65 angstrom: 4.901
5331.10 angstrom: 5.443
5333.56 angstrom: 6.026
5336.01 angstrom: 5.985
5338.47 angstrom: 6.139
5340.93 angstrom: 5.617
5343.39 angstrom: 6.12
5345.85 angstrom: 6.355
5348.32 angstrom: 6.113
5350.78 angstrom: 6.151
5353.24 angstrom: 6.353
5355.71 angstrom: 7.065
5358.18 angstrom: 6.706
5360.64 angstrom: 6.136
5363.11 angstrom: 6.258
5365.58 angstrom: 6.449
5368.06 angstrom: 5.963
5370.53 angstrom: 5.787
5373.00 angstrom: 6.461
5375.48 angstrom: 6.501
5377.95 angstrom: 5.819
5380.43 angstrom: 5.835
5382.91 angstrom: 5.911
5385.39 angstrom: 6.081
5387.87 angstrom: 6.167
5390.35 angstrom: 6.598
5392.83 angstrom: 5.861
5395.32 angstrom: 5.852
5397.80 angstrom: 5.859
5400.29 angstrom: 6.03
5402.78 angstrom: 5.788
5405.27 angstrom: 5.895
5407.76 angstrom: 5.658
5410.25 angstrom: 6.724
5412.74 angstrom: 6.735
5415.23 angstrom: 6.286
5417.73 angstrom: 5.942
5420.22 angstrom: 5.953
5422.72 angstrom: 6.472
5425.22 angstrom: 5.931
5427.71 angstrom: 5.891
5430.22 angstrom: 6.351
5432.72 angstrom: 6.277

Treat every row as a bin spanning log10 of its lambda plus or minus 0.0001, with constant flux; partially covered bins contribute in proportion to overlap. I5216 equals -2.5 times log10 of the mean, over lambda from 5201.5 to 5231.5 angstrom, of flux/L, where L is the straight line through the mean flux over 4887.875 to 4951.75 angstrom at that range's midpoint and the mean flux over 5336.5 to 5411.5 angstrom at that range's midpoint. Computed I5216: 0.18 mag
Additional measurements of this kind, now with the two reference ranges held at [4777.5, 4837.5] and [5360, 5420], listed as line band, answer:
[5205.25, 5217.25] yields 0.19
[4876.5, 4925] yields 0.06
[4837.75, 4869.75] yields 0.07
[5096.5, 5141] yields 0.16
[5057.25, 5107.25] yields 0.09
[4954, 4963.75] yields 0.07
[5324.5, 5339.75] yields 0.08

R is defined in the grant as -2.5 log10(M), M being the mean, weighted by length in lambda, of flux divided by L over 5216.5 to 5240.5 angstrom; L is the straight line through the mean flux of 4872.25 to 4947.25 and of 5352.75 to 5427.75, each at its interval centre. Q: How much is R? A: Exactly 0.09 mag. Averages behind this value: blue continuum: 5.43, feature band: 5.43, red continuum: 6.16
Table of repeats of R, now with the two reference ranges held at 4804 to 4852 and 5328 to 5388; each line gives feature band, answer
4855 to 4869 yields 0.032 mag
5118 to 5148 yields 0.151 mag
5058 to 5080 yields 0.049 mag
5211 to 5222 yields 0.150 mag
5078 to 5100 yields 0.068 mag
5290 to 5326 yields -0.028 mag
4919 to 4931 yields 0.012 mag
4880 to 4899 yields 0.000 mag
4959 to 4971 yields 0.028 mag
